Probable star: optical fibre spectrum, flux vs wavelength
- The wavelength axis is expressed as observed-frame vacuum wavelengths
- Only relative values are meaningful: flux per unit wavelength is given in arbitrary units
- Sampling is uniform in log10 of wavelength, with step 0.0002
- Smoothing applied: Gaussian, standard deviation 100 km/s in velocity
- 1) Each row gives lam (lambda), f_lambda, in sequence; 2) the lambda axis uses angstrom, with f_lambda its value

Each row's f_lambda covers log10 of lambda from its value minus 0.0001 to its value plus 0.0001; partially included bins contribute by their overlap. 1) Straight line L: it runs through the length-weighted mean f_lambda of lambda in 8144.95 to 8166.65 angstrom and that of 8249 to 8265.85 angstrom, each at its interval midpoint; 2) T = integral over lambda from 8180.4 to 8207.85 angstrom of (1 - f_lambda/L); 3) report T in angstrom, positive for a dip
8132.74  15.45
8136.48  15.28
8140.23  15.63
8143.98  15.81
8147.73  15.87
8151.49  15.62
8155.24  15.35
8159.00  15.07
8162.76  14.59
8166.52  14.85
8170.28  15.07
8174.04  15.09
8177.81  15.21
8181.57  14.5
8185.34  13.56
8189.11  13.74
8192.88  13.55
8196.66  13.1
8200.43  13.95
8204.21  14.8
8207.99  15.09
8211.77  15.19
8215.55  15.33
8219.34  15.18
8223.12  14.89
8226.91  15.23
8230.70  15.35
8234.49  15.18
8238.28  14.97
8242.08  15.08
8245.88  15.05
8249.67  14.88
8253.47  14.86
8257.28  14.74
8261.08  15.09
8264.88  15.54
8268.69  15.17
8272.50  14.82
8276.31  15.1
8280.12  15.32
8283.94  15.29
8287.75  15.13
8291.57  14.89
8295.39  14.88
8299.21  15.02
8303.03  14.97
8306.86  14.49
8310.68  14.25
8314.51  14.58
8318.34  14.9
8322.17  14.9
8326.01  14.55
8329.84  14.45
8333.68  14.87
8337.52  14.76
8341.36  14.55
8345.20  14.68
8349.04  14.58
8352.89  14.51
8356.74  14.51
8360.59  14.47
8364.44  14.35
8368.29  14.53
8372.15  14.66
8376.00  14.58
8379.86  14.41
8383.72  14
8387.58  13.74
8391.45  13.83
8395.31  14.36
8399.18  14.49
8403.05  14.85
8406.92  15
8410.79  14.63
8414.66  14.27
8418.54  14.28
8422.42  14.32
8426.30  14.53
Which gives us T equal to 2.2 angstrom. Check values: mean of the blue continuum 15.3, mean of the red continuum 15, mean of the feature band 13.9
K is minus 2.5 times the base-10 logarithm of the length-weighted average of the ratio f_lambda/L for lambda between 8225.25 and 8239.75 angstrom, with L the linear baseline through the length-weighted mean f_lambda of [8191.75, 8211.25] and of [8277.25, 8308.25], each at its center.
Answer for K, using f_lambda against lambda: -0.05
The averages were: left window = 14.2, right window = 15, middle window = 15.2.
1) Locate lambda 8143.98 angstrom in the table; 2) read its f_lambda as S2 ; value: 15.81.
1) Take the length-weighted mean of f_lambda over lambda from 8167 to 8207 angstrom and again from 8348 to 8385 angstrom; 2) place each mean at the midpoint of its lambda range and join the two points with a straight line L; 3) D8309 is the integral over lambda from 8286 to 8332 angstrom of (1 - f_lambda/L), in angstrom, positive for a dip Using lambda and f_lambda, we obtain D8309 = -1.1 angstrom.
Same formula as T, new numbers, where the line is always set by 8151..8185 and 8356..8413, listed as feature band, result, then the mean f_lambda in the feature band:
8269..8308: -0.93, 15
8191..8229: 0.54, 14.6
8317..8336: -0.21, 14.7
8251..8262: -0.11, 14.9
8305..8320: 0.05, 14.6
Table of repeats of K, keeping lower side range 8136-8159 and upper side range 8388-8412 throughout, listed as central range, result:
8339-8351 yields 0.007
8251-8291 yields -0.005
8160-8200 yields 0.080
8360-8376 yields 0.007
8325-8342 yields 0.008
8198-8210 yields 0.056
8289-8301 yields -0.001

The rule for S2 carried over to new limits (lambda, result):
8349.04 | 14.58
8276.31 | 15.1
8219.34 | 15.18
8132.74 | 15.45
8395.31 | 14.36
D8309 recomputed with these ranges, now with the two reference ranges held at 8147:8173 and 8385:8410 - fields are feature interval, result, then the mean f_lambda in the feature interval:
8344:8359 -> 0.0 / 14.6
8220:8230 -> -0.1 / 15.1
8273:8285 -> -0.3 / 15.2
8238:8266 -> -0.3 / 15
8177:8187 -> 0.5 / 14.4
